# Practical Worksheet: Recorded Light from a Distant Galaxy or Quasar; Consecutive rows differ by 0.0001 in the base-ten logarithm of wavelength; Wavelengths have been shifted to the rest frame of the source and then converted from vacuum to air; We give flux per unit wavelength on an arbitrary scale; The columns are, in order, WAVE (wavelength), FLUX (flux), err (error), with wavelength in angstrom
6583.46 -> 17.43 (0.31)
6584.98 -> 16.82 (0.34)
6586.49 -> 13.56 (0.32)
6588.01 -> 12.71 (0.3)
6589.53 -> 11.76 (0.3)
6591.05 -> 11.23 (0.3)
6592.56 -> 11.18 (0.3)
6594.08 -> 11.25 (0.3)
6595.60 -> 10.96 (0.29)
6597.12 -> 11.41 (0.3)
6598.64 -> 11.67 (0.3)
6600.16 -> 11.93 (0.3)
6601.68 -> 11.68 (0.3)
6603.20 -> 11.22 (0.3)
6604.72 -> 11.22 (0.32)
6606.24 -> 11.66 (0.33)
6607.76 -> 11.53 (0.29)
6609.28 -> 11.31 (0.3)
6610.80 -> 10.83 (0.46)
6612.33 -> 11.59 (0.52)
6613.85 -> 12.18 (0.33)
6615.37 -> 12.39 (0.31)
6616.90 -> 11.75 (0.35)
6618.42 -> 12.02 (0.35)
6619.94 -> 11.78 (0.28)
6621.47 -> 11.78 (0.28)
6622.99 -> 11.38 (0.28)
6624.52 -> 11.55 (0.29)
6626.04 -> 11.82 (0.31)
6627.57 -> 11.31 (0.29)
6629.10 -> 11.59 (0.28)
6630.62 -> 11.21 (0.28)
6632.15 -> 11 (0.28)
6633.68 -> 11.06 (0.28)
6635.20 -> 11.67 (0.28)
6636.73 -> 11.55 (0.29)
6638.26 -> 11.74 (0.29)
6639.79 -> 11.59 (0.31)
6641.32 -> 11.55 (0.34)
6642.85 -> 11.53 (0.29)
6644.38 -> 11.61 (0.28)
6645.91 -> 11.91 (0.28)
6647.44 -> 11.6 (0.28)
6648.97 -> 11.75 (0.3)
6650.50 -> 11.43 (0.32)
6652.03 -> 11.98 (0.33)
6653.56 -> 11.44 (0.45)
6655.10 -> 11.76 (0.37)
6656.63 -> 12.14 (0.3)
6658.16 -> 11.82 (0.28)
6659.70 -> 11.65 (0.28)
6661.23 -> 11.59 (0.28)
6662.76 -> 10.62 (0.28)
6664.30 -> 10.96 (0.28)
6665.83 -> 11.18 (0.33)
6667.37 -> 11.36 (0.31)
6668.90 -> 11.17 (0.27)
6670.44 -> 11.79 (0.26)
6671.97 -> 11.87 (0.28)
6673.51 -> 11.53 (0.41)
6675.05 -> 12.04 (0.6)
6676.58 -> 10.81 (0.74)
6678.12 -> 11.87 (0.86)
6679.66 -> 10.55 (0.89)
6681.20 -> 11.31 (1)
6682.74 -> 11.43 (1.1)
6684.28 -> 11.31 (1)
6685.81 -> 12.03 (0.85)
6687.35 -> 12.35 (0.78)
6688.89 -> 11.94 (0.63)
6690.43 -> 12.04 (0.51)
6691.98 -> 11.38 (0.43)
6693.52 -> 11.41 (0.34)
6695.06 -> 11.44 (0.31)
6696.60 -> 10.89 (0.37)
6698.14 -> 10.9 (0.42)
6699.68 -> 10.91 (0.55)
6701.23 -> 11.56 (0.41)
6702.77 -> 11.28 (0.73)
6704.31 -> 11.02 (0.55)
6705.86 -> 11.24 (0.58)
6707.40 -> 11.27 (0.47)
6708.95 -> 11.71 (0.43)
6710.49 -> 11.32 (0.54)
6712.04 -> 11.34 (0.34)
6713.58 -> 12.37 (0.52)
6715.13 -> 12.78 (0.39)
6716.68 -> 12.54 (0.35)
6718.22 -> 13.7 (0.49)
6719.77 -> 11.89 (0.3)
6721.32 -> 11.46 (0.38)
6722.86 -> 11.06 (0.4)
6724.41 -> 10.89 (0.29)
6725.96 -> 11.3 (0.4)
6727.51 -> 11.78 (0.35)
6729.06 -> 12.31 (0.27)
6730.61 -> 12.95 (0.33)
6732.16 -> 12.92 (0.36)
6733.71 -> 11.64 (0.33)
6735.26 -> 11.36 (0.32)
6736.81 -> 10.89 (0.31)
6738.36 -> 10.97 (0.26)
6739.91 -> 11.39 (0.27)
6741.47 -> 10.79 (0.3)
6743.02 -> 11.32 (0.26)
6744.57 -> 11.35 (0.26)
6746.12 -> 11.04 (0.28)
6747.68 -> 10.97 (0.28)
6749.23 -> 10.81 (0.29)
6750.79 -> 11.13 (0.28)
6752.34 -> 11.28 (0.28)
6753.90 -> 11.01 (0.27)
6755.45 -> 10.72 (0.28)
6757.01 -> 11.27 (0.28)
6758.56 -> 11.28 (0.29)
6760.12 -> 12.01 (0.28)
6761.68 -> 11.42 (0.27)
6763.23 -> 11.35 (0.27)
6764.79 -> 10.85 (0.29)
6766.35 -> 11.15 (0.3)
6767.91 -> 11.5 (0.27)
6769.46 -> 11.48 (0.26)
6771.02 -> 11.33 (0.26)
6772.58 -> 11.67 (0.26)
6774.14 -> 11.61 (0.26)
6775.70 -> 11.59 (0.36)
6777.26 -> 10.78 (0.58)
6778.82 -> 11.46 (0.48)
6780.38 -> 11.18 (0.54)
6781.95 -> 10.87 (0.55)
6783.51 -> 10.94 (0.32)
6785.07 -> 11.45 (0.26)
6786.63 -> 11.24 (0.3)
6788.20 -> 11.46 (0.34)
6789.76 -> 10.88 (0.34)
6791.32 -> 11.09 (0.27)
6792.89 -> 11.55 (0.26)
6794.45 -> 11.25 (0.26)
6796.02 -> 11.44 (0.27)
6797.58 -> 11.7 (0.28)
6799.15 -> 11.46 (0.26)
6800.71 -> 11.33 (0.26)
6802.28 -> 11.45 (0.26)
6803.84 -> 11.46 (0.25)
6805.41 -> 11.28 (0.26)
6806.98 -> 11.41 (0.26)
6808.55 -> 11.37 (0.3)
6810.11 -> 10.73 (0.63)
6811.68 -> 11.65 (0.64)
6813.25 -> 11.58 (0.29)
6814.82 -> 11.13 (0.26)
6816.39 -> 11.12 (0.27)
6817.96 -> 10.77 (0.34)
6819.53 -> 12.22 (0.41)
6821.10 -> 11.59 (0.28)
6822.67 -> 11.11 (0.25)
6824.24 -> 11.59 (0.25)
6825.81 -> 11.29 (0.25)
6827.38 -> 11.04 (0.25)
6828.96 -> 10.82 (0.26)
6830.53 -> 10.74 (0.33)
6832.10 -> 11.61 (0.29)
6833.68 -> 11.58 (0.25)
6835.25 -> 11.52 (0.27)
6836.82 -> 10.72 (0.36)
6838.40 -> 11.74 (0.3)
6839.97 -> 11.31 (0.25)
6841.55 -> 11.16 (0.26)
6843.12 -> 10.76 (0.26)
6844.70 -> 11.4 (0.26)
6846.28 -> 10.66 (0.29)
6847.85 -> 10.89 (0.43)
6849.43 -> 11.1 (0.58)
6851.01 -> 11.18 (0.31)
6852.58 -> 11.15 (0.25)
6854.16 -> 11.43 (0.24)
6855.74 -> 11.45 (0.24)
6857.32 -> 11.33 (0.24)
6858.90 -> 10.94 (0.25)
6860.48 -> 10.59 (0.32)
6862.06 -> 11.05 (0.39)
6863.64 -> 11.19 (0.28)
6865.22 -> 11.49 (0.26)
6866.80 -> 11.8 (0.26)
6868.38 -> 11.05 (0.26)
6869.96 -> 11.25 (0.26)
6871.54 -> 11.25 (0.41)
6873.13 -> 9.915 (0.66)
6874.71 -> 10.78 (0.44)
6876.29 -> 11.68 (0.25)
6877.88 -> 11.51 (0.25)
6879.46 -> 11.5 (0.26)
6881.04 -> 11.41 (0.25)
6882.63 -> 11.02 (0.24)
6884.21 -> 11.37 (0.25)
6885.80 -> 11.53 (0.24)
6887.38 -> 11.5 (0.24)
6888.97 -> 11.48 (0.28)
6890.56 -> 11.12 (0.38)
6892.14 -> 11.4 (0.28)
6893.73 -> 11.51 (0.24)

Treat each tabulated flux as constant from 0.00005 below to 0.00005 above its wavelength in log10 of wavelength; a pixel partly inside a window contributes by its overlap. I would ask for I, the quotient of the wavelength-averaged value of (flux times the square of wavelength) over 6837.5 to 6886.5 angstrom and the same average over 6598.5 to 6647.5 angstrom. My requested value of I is 1.0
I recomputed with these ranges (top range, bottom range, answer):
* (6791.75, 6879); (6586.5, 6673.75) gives 1.03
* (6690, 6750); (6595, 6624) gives 1.03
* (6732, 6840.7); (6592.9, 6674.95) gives 1.02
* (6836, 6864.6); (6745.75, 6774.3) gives 1.01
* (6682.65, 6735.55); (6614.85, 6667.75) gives 1.03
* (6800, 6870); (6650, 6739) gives 1.01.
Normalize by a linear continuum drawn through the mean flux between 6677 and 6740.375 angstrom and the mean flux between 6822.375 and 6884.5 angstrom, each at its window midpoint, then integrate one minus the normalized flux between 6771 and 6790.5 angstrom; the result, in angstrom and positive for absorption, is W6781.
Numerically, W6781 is 0.2 angstrom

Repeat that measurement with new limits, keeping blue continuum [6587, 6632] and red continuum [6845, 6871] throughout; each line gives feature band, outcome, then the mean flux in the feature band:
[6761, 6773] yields 0.0 angstrom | 11.3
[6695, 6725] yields -0.4 angstrom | 11.6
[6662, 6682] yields 0.3 angstrom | 11.3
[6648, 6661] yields -0.3 angstrom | 11.7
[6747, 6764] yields 0.2 angstrom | 11.2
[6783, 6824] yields -0.3 angstrom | 11.3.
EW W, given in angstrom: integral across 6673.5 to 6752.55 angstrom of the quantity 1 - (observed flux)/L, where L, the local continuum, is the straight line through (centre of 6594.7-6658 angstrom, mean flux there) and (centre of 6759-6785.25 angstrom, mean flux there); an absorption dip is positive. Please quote -0.7 angstrom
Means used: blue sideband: 11.6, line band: 11.5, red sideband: 11.3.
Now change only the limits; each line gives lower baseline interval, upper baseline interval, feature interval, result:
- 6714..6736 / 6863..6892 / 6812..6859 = 1.02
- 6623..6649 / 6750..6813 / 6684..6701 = -0.12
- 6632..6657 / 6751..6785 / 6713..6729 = -0.82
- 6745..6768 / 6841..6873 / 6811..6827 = -0.35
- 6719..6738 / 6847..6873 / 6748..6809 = 1.04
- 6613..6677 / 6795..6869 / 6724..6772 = 0.15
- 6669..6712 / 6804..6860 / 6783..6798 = 0.00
